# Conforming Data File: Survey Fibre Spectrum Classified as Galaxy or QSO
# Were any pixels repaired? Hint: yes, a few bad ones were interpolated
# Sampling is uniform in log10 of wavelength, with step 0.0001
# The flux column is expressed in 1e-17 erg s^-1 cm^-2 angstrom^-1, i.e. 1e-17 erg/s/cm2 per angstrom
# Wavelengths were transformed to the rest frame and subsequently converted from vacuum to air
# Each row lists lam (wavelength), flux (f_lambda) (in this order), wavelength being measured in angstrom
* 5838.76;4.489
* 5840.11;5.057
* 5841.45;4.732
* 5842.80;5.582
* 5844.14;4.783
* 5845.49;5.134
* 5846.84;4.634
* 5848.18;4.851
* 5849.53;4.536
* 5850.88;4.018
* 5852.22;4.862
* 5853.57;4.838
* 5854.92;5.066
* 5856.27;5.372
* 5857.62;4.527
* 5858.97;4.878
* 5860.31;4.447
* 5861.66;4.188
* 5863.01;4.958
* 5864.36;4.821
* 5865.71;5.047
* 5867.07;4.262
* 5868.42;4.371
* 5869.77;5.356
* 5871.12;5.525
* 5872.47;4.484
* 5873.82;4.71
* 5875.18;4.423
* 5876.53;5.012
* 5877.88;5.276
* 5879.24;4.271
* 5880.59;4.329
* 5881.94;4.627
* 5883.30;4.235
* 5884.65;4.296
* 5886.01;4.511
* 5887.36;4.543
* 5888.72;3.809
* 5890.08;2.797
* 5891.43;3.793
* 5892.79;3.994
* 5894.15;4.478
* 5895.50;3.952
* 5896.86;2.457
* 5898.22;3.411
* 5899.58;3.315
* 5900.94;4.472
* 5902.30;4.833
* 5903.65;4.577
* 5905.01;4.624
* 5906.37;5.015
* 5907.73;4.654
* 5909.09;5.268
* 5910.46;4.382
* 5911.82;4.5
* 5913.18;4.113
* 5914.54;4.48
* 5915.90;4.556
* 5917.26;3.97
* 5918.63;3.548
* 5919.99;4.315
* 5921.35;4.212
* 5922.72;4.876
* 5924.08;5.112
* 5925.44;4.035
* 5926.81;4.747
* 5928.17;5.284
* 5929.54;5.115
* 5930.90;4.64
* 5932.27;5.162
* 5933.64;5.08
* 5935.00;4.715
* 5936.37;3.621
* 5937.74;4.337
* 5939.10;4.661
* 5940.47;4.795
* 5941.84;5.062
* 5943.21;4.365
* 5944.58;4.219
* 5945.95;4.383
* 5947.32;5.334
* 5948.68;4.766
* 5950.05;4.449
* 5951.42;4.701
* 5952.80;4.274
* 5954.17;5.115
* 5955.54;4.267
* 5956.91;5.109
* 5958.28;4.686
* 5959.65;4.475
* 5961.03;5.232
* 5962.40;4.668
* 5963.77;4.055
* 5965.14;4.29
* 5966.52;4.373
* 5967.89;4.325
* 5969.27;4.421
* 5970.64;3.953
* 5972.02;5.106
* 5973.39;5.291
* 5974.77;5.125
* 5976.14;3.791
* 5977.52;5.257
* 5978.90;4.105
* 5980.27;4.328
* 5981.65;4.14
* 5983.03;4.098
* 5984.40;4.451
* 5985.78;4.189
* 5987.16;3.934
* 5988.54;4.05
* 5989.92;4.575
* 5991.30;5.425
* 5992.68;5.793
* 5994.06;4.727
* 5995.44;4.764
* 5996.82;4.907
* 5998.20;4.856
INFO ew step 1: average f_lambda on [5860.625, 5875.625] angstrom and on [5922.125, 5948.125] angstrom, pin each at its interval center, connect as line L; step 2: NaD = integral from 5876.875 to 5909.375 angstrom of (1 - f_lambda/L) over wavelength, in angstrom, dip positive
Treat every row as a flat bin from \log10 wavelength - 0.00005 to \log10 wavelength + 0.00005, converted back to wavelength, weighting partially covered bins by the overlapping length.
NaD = 3.4 angstrom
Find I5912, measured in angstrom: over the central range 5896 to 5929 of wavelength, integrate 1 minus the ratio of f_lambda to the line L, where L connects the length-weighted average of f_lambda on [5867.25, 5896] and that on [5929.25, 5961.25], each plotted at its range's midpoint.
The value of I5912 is 1.3 angstrom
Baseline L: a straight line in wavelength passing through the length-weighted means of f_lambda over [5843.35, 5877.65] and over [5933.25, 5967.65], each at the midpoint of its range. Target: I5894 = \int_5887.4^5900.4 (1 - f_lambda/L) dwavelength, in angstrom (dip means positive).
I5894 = 3.0 angstrom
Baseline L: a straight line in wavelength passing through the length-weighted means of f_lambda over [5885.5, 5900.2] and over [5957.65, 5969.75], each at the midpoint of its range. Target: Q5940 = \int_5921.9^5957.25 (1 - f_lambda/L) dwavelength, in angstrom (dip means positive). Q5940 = -3.86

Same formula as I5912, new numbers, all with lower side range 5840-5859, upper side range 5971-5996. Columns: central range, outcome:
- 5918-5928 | 0.56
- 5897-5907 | 1.13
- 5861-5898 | 3.25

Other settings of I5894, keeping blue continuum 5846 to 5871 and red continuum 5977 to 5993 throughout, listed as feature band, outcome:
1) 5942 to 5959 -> -0.3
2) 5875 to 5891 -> 1.2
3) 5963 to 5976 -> 0.0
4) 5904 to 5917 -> 0.1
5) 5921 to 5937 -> -0.4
